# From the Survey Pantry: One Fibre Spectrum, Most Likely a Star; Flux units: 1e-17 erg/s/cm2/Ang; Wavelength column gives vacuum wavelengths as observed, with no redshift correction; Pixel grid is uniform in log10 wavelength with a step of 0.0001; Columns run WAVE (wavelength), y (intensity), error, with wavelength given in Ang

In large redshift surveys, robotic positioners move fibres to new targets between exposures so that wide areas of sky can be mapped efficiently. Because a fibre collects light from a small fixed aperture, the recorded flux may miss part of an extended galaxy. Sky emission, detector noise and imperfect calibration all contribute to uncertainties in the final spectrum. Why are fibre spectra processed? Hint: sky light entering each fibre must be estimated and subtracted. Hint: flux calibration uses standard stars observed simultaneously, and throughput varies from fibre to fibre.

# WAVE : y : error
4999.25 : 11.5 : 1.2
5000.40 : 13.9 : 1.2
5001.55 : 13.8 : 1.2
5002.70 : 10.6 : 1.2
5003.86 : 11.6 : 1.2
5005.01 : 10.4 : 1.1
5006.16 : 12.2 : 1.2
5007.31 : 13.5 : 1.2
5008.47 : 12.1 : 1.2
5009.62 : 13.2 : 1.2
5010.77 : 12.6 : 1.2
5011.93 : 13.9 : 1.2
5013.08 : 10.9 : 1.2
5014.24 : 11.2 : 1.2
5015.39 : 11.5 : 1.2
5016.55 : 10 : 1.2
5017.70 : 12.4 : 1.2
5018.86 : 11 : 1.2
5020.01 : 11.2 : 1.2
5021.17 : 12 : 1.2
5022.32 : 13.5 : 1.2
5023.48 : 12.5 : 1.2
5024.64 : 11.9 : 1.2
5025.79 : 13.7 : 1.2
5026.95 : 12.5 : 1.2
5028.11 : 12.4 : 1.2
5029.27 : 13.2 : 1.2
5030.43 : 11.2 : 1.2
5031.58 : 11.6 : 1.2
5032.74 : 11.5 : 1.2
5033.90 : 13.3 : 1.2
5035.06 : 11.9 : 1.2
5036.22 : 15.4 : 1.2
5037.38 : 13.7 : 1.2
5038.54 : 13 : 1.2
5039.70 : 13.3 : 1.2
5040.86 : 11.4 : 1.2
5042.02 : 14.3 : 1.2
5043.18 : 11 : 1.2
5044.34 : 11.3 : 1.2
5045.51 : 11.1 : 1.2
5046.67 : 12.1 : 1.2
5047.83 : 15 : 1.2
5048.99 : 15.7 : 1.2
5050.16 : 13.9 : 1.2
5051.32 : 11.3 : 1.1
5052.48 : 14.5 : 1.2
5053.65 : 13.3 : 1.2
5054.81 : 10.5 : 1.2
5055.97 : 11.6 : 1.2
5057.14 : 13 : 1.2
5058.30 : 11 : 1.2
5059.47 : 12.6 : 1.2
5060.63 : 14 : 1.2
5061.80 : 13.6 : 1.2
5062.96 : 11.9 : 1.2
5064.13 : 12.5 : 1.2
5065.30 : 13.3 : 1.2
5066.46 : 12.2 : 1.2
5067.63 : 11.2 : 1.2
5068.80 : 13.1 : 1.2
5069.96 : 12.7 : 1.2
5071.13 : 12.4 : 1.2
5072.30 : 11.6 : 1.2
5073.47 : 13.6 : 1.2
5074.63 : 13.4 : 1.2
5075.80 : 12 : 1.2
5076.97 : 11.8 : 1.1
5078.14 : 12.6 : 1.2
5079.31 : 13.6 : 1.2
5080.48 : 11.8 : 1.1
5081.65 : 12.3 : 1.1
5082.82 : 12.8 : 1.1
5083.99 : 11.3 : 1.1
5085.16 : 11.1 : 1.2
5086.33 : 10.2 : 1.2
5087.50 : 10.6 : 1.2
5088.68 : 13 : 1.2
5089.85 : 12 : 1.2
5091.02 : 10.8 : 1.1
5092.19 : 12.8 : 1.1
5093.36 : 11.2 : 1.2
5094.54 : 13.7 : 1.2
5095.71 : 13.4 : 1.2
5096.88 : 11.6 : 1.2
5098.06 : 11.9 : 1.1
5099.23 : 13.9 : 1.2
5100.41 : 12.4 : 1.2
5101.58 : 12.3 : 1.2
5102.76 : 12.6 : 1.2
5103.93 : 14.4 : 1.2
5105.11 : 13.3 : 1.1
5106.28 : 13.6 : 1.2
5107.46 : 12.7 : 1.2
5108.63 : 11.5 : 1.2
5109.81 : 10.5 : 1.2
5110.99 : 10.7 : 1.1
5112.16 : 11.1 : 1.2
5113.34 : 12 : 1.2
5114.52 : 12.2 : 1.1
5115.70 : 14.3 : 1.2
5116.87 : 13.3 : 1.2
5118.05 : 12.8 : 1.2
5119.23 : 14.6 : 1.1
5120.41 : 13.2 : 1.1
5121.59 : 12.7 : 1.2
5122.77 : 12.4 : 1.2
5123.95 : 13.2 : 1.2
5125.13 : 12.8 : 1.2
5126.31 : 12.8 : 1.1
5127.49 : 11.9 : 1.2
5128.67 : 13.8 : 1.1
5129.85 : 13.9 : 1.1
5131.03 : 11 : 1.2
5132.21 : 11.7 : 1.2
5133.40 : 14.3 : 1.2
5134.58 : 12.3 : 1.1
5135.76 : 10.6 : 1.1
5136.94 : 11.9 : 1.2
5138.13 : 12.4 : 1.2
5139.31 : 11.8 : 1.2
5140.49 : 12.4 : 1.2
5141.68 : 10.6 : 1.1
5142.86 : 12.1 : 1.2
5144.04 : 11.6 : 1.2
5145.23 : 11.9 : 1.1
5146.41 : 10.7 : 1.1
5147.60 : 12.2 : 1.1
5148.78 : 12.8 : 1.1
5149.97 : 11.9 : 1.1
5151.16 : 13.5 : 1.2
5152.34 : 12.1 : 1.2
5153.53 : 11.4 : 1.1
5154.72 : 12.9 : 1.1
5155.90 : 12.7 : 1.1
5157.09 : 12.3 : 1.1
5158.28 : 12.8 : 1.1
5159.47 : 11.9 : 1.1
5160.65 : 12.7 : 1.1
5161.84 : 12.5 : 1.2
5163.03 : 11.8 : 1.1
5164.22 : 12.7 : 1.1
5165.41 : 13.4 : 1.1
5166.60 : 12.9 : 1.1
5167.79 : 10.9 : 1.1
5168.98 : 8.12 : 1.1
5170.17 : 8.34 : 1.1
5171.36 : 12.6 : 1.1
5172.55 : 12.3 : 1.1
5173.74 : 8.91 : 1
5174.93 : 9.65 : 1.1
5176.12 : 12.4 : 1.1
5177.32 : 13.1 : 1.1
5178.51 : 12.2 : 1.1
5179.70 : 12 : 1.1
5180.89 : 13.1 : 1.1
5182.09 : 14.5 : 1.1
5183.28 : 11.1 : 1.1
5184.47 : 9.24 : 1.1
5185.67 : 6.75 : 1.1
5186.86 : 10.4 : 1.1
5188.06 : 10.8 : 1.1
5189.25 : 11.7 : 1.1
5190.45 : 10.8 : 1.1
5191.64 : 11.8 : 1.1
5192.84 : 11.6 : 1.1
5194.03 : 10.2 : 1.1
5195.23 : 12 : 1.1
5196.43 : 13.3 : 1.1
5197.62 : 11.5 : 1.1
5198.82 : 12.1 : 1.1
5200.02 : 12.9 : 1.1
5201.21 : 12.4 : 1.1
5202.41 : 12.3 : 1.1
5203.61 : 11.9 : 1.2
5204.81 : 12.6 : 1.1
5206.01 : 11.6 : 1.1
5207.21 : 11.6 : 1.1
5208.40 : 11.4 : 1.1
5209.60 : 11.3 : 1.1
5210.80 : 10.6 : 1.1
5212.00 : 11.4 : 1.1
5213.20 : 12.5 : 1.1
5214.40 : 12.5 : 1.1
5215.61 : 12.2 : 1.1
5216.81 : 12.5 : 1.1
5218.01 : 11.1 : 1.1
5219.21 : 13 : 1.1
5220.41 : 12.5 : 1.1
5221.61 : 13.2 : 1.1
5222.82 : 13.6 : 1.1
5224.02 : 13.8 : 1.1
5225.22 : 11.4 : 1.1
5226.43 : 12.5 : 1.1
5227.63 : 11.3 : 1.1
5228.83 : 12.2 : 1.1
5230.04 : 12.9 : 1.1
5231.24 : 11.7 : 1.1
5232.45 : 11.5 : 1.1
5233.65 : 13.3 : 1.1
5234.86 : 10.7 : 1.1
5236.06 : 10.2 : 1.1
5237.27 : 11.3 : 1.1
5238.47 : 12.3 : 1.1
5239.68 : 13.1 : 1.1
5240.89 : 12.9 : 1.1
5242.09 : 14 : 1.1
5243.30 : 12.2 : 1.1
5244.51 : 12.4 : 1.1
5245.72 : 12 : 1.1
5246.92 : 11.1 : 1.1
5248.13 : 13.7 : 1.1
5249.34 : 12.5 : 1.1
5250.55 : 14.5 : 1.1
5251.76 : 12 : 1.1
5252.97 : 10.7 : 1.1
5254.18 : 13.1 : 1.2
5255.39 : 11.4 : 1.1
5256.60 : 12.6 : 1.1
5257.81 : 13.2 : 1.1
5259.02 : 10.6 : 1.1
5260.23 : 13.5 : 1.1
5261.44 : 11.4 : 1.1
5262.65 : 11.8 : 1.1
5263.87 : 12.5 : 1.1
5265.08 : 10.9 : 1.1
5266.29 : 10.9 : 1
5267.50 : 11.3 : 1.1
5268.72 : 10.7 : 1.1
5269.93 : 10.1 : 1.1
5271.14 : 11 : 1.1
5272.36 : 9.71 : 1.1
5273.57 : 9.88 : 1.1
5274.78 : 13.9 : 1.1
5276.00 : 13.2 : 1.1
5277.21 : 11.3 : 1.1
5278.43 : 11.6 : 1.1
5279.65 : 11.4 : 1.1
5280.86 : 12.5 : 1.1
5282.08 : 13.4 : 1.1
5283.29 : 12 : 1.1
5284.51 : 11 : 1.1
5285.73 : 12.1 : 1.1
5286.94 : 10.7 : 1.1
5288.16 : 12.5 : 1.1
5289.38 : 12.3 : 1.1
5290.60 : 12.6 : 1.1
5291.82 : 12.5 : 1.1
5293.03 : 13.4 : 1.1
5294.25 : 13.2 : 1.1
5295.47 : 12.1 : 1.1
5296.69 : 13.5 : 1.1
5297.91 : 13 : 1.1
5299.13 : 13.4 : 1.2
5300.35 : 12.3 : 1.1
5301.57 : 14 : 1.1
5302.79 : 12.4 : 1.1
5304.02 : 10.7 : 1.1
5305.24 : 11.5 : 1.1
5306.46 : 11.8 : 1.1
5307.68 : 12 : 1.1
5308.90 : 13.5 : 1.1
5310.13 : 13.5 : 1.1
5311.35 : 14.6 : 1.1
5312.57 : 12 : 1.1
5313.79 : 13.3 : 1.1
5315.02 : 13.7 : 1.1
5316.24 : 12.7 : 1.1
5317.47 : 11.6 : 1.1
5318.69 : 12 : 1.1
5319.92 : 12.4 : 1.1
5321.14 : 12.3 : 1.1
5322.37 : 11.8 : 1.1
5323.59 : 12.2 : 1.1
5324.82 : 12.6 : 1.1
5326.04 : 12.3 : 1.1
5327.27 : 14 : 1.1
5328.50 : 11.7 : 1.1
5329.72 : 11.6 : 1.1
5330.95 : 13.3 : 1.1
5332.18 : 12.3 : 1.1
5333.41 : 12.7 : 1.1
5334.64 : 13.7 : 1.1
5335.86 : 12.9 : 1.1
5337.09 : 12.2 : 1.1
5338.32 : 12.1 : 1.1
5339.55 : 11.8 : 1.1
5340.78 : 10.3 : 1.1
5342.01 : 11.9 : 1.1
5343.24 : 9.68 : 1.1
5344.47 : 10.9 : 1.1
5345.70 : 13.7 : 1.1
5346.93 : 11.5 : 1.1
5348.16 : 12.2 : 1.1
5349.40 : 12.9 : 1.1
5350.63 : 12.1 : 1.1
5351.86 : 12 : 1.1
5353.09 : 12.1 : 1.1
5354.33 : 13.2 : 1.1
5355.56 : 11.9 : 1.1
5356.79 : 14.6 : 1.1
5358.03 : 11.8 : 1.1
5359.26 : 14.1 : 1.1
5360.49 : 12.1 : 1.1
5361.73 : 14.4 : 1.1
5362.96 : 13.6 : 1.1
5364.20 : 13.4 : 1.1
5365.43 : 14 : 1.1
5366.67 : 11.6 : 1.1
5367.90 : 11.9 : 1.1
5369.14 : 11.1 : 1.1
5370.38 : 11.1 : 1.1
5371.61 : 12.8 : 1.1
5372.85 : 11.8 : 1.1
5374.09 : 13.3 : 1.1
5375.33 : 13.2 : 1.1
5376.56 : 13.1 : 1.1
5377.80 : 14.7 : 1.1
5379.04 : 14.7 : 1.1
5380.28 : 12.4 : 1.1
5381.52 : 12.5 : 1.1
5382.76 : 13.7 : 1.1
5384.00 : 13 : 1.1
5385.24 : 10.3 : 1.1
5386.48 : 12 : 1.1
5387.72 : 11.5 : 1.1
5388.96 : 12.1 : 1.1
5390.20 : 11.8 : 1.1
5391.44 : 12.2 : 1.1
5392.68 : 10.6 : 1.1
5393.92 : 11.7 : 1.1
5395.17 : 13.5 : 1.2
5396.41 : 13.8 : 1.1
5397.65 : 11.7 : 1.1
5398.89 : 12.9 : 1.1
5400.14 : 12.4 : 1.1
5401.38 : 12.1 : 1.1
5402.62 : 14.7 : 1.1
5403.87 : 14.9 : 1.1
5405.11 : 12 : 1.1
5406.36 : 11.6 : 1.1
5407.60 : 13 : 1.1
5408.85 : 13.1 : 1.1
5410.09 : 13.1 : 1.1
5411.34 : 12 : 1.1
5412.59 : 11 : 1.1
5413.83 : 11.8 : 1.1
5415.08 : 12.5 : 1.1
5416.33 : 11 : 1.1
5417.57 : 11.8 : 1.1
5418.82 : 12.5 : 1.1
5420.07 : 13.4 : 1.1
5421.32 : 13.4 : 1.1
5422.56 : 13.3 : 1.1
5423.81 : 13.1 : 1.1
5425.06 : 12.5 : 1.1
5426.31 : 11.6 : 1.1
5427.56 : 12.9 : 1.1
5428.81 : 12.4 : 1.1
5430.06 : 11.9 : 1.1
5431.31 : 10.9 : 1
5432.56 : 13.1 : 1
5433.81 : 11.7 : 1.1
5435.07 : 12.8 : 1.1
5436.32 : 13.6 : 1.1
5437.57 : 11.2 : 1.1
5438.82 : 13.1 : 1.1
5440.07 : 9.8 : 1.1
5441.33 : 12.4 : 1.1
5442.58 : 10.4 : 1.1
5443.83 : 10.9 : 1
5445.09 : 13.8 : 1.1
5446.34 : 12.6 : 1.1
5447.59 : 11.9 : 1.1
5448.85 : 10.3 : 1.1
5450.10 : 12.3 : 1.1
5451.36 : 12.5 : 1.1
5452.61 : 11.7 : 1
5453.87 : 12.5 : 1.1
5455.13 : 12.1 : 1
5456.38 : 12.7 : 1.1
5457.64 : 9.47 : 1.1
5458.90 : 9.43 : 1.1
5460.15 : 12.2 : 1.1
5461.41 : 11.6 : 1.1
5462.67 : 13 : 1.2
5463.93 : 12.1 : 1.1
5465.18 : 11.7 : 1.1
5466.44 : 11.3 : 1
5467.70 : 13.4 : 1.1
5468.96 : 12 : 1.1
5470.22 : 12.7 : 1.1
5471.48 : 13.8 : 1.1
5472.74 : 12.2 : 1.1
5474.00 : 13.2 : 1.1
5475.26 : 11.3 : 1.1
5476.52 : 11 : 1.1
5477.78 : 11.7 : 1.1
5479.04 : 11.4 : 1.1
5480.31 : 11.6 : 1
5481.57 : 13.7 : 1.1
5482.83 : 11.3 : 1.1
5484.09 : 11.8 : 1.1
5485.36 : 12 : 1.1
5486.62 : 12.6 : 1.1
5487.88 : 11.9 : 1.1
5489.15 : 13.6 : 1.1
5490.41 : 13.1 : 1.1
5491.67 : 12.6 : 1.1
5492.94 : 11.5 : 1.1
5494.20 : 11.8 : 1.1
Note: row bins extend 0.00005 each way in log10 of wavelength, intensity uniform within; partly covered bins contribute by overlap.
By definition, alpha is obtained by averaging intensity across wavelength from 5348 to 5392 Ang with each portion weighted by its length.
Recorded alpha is 12.6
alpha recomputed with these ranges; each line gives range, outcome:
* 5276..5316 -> 12.5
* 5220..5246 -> 12.3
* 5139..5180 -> 11.8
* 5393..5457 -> 12.3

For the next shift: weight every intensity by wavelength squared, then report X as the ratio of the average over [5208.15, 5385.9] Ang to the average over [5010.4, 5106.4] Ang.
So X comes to 1.1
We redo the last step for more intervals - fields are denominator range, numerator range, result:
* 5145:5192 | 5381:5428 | 1.17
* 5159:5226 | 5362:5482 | 1.14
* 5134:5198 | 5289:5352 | 1.13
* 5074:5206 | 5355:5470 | 1.14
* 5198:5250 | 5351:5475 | 1.09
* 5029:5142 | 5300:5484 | 1.11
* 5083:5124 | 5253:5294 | 1.02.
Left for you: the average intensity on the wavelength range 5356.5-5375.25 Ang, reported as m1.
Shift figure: 12.7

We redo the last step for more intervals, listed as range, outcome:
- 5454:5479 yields 11.9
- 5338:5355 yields 11.9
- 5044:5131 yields 12.5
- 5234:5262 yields 12.2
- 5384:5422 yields 12.4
